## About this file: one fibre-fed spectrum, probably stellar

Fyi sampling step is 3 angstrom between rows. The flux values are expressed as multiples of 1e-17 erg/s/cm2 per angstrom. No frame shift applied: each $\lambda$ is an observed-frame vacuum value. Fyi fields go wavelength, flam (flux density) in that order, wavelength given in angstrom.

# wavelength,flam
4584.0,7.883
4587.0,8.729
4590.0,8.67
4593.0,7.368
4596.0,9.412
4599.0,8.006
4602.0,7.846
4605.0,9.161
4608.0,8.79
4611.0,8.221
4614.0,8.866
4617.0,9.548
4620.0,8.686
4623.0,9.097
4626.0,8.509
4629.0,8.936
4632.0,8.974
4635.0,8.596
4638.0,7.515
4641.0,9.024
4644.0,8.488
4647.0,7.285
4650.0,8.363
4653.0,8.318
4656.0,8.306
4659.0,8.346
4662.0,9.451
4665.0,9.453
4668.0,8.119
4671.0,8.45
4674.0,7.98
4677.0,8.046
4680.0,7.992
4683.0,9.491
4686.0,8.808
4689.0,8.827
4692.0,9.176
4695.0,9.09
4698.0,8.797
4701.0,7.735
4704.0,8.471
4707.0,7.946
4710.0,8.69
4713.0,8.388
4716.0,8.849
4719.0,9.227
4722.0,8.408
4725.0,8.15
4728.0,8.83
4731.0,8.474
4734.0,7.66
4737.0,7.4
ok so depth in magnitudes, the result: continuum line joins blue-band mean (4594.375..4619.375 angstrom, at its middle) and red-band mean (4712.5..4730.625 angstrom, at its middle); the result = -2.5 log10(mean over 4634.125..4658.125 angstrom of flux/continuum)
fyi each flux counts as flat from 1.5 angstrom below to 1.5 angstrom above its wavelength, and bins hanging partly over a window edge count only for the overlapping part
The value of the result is 0.06 mag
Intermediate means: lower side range 8.72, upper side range 8.65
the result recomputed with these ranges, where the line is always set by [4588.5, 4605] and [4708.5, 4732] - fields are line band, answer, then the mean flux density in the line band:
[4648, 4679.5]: 0.006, 8.45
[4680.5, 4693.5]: -0.054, 8.99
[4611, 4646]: -0.037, 8.71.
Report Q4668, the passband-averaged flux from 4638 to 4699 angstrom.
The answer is 8.56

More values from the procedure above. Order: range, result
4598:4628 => 8.69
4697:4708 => 8.23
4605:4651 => 8.61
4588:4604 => 8.3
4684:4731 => 8.63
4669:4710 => 8.52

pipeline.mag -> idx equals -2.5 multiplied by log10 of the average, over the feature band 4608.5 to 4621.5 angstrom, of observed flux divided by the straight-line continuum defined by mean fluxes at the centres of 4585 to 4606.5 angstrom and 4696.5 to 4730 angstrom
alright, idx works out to -0.05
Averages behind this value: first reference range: 8.44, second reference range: 8.5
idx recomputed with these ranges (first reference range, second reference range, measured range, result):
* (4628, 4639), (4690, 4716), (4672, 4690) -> 0.00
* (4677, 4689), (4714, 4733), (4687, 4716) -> 0.01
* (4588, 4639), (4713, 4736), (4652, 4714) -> 0.00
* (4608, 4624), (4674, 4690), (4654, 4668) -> -0.02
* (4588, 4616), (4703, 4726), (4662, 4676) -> -0.01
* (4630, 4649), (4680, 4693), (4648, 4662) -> 0.02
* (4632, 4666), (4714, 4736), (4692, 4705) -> -0.02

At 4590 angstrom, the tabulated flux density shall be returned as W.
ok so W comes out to 8.67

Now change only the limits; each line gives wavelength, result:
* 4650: 8.363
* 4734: 7.66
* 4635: 8.596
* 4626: 8.509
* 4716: 8.849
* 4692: 9.176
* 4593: 7.368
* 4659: 8.346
